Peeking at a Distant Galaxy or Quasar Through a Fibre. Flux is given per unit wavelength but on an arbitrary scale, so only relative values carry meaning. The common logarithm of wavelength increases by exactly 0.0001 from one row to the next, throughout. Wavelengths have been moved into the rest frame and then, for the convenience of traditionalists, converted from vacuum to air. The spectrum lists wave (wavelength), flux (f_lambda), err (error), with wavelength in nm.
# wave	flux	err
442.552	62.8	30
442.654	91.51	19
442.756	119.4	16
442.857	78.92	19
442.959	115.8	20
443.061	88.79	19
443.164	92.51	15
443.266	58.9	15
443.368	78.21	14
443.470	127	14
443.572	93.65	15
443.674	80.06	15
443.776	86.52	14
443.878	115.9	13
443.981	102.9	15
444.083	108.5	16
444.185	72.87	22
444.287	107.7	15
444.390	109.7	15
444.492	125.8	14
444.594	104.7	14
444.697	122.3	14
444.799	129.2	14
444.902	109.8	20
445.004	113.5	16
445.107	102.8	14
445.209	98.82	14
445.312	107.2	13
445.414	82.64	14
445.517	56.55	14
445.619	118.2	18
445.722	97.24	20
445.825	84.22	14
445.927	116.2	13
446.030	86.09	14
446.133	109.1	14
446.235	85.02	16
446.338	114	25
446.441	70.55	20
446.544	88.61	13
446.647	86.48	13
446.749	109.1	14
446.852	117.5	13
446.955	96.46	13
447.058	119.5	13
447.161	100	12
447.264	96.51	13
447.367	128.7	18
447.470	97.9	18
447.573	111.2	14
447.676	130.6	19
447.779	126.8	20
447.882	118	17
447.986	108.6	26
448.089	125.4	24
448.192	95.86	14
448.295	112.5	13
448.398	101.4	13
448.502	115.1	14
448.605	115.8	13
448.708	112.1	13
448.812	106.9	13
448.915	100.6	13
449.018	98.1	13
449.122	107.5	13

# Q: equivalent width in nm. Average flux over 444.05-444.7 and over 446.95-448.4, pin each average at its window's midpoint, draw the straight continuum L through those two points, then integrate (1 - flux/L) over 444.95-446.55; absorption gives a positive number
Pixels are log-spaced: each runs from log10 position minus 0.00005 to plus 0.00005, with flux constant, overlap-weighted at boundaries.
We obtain 0.19 nm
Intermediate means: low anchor 106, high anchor 112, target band 95.9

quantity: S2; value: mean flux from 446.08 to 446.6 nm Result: 93.3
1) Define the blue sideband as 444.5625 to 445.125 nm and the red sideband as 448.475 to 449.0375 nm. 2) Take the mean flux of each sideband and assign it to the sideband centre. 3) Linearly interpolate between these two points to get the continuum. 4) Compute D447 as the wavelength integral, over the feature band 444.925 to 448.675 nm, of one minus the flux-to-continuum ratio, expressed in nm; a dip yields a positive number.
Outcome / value 0.24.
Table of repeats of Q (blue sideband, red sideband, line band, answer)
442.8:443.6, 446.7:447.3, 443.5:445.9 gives -0.099 nm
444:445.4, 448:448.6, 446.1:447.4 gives 0.098 nm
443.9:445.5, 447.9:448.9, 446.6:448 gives -0.023 nm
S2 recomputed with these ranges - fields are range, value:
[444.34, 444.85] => 118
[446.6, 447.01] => 103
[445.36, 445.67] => 86.2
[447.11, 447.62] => 107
